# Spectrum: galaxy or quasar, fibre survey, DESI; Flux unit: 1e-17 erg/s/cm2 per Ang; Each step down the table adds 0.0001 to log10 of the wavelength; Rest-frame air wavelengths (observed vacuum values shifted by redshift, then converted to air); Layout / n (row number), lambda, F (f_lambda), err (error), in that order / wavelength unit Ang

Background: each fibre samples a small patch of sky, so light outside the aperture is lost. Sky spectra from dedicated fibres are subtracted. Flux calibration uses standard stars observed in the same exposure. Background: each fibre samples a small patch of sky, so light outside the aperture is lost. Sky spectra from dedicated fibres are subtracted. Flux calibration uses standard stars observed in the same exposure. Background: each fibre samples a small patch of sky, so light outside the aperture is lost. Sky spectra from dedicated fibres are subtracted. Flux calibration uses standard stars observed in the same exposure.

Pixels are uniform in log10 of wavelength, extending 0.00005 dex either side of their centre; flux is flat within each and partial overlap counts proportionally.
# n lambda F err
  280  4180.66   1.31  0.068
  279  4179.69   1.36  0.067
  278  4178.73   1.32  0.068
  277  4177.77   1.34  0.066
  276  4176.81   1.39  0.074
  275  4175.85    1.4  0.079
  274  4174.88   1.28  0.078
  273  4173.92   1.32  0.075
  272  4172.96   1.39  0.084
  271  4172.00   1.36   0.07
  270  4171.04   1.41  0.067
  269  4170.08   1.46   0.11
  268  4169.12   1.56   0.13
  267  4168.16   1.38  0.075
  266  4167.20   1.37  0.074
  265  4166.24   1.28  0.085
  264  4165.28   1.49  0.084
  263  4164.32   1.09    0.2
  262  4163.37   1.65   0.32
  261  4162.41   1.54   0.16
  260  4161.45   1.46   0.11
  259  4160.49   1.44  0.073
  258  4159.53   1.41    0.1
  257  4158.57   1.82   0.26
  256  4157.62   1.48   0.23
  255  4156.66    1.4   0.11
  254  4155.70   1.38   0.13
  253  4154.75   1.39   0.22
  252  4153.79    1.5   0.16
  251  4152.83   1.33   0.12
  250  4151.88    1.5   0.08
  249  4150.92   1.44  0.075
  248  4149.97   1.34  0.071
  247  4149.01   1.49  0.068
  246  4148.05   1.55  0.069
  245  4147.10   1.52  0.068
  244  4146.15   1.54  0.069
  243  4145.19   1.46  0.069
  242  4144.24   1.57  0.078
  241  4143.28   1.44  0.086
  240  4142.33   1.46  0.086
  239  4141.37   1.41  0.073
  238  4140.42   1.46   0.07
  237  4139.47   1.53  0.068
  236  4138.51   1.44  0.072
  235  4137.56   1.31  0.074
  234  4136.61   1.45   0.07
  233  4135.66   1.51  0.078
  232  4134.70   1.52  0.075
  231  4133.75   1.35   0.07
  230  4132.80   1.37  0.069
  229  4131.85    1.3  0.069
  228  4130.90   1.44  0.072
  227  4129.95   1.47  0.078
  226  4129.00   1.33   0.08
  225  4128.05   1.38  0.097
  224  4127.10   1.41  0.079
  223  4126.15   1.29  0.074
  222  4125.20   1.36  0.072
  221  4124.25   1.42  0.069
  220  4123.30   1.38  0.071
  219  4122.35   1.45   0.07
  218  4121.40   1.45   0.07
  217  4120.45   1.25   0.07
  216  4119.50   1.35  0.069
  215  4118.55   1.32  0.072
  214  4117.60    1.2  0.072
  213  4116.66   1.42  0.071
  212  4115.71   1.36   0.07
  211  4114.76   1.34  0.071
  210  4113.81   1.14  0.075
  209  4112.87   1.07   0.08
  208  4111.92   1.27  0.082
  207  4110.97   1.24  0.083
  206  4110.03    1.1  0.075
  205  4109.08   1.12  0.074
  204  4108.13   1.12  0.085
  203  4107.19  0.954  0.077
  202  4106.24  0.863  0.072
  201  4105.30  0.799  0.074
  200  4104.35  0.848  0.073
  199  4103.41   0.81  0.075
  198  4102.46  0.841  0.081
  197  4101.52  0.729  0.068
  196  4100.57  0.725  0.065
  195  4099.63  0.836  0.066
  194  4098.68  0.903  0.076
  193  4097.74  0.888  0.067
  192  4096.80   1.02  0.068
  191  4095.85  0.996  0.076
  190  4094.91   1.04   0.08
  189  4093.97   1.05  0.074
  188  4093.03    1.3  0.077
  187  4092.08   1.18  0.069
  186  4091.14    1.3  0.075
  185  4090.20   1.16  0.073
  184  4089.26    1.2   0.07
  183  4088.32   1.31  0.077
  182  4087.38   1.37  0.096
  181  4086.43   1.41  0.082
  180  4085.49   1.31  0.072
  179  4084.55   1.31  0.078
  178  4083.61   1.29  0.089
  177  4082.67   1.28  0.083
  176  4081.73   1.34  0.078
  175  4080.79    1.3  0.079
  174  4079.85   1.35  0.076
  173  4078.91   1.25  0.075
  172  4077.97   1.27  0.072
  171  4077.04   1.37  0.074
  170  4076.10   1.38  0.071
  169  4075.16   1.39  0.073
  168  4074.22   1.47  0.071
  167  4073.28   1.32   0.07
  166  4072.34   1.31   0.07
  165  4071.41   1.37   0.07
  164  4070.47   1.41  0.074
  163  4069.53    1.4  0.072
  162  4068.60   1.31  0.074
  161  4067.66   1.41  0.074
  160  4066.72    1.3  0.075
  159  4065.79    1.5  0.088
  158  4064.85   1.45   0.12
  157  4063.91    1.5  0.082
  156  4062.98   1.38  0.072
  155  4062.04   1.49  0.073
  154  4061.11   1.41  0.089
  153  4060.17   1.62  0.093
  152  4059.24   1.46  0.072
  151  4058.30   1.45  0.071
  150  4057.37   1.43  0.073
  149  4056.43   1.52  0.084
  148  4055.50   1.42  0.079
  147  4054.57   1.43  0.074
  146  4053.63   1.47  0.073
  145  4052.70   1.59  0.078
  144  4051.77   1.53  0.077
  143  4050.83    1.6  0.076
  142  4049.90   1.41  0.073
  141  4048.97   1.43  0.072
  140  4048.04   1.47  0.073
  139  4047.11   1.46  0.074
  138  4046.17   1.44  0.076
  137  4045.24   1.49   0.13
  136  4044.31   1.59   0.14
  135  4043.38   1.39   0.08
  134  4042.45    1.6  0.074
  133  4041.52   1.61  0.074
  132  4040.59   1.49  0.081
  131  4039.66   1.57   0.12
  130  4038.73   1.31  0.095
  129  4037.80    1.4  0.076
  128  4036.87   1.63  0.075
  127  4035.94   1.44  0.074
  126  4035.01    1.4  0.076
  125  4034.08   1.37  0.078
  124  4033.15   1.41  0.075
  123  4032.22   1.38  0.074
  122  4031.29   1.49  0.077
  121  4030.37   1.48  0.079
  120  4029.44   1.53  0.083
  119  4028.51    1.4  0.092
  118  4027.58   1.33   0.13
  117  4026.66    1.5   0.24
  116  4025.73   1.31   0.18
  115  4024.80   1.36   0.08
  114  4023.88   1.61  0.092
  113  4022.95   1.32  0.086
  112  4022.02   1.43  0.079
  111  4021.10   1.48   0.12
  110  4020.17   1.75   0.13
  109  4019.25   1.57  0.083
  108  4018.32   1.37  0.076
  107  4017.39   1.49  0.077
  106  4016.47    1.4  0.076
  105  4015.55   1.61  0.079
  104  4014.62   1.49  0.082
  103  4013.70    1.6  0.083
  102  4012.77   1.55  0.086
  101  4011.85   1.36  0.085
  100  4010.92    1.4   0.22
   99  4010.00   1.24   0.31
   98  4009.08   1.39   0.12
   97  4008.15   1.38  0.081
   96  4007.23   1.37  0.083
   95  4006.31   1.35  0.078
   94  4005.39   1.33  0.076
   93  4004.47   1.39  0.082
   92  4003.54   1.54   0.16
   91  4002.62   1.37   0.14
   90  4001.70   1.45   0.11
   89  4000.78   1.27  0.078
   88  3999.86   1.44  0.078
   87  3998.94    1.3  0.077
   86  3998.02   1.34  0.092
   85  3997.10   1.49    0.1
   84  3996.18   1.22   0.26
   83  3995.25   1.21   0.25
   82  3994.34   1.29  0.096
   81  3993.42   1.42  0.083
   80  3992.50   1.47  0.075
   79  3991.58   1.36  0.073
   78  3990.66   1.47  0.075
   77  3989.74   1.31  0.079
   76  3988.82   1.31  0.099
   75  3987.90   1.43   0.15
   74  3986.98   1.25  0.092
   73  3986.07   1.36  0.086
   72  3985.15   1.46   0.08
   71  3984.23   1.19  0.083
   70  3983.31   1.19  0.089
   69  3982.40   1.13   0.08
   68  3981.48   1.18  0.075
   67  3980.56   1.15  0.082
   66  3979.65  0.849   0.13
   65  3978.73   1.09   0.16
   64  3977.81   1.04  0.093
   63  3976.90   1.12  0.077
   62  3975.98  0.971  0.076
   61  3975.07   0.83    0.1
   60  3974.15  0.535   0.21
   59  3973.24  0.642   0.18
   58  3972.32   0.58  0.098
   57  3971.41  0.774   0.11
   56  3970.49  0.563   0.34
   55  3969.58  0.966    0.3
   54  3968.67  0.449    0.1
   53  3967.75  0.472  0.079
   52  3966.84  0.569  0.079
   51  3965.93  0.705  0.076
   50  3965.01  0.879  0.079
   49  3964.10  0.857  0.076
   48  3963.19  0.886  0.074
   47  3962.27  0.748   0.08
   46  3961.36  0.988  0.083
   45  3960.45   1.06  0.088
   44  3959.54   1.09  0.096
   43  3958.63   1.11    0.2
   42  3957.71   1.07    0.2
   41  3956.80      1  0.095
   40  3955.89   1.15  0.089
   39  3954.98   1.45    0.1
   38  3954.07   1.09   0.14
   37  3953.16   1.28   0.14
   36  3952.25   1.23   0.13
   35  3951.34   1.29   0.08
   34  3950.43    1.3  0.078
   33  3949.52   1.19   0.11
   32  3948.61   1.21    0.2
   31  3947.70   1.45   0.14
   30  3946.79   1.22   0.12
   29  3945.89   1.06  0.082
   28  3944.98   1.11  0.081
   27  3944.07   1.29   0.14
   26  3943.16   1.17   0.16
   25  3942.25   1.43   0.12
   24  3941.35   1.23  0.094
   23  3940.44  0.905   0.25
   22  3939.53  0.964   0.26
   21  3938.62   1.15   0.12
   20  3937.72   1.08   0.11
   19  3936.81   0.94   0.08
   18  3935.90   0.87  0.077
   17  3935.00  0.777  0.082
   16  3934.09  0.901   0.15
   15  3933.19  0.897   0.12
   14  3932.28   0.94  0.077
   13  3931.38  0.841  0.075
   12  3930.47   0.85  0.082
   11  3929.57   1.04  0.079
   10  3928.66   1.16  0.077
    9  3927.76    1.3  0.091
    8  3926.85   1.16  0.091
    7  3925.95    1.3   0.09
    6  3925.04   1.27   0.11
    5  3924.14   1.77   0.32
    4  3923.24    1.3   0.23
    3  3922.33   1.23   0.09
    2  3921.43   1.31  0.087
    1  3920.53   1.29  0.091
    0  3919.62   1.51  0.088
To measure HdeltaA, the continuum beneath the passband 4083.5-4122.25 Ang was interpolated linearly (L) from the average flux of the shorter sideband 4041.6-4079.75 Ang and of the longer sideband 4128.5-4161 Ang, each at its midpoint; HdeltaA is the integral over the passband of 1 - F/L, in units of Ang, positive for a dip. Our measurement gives 8.5 Ang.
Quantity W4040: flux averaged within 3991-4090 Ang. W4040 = 1.42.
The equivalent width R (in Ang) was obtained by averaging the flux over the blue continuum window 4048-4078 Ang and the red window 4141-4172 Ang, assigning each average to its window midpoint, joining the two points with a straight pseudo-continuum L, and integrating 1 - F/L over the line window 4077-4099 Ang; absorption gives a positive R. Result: 3.4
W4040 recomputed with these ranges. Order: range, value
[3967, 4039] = 1.28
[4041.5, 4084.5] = 1.42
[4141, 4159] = 1.47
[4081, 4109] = 1.08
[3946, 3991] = 1.04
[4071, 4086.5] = 1.34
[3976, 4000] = 1.26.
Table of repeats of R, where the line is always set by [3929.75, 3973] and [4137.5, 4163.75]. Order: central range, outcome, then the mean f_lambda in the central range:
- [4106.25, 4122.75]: 1.86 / 1.23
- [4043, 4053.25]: -2.18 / 1.49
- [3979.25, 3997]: -3.18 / 1.28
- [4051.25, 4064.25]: -2.34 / 1.48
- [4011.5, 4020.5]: -2.84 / 1.52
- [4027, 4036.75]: -1.96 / 1.43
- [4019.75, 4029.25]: -2.24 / 1.45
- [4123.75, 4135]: 0.31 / 1.39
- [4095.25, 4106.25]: 4.05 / 0.857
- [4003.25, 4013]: -2.15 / 1.38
